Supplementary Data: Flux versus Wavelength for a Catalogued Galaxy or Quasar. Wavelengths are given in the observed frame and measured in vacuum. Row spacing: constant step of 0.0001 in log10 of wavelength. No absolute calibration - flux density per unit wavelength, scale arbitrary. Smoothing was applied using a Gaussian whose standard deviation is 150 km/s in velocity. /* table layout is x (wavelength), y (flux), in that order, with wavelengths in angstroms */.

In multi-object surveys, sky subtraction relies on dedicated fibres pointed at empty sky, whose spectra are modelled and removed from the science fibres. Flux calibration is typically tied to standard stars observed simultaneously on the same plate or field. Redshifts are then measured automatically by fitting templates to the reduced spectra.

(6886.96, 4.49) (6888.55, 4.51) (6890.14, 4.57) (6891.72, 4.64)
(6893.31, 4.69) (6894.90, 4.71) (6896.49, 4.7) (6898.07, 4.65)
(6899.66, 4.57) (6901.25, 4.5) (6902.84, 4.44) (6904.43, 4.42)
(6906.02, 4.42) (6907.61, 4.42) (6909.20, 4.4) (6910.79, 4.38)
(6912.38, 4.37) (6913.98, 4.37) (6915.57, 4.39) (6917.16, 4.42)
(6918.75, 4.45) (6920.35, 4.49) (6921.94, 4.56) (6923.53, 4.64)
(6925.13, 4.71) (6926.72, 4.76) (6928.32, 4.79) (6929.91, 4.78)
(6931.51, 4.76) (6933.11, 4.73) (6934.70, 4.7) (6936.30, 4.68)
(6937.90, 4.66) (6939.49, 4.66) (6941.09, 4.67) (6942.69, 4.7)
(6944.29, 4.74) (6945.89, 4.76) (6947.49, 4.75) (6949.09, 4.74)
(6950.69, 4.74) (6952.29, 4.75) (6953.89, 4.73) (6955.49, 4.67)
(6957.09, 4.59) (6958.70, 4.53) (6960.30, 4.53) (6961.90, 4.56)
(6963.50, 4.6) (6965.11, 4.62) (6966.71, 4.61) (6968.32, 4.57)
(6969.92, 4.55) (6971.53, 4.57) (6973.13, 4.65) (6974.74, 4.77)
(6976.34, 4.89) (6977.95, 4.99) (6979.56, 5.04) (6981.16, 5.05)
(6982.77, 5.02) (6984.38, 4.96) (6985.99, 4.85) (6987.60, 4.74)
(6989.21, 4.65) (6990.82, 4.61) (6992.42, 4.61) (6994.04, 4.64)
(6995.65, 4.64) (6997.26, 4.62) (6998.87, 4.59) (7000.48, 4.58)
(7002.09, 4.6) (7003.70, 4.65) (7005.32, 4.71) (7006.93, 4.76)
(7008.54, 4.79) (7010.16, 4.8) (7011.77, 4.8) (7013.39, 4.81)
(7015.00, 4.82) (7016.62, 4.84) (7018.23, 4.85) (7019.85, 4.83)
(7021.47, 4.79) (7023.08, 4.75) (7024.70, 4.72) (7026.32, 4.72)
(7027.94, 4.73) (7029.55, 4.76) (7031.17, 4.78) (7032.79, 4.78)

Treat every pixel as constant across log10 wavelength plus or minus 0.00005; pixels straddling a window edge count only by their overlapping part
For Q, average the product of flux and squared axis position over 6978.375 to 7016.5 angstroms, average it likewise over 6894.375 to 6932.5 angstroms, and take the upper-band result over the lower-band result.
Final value 1.1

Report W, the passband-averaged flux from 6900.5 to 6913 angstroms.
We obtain 4.42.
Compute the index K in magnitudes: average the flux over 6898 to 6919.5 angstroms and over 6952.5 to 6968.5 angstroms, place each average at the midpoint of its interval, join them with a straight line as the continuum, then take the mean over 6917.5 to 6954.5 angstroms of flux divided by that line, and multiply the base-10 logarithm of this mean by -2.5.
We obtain -0.04 mag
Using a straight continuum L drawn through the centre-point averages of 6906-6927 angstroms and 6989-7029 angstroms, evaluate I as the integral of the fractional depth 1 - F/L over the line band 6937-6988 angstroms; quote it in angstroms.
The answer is -1.41 angstroms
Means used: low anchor 4.48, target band 4.73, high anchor 4.72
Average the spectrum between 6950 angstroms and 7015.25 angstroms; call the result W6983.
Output 4.71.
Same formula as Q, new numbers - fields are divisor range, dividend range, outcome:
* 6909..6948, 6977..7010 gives 1.05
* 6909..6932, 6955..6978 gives 1.03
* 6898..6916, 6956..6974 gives 1.05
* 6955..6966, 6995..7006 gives 1.02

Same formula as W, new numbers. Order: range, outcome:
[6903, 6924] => 4.44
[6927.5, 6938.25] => 4.73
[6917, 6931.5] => 4.64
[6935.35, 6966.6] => 4.67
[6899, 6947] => 4.58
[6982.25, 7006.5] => 4.69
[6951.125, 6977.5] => 4.64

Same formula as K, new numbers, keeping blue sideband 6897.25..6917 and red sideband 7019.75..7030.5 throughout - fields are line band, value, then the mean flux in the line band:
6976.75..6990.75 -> -0.056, 4.89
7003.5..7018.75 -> -0.016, 4.79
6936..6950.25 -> -0.040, 4.71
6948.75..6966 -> -0.015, 4.64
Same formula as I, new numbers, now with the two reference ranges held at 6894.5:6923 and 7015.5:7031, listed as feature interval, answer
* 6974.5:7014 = -0.5 angstroms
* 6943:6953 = -0.4 angstroms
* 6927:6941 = -0.5 angstroms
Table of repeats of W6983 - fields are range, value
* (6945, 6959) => 4.7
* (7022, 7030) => 4.74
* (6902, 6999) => 4.65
